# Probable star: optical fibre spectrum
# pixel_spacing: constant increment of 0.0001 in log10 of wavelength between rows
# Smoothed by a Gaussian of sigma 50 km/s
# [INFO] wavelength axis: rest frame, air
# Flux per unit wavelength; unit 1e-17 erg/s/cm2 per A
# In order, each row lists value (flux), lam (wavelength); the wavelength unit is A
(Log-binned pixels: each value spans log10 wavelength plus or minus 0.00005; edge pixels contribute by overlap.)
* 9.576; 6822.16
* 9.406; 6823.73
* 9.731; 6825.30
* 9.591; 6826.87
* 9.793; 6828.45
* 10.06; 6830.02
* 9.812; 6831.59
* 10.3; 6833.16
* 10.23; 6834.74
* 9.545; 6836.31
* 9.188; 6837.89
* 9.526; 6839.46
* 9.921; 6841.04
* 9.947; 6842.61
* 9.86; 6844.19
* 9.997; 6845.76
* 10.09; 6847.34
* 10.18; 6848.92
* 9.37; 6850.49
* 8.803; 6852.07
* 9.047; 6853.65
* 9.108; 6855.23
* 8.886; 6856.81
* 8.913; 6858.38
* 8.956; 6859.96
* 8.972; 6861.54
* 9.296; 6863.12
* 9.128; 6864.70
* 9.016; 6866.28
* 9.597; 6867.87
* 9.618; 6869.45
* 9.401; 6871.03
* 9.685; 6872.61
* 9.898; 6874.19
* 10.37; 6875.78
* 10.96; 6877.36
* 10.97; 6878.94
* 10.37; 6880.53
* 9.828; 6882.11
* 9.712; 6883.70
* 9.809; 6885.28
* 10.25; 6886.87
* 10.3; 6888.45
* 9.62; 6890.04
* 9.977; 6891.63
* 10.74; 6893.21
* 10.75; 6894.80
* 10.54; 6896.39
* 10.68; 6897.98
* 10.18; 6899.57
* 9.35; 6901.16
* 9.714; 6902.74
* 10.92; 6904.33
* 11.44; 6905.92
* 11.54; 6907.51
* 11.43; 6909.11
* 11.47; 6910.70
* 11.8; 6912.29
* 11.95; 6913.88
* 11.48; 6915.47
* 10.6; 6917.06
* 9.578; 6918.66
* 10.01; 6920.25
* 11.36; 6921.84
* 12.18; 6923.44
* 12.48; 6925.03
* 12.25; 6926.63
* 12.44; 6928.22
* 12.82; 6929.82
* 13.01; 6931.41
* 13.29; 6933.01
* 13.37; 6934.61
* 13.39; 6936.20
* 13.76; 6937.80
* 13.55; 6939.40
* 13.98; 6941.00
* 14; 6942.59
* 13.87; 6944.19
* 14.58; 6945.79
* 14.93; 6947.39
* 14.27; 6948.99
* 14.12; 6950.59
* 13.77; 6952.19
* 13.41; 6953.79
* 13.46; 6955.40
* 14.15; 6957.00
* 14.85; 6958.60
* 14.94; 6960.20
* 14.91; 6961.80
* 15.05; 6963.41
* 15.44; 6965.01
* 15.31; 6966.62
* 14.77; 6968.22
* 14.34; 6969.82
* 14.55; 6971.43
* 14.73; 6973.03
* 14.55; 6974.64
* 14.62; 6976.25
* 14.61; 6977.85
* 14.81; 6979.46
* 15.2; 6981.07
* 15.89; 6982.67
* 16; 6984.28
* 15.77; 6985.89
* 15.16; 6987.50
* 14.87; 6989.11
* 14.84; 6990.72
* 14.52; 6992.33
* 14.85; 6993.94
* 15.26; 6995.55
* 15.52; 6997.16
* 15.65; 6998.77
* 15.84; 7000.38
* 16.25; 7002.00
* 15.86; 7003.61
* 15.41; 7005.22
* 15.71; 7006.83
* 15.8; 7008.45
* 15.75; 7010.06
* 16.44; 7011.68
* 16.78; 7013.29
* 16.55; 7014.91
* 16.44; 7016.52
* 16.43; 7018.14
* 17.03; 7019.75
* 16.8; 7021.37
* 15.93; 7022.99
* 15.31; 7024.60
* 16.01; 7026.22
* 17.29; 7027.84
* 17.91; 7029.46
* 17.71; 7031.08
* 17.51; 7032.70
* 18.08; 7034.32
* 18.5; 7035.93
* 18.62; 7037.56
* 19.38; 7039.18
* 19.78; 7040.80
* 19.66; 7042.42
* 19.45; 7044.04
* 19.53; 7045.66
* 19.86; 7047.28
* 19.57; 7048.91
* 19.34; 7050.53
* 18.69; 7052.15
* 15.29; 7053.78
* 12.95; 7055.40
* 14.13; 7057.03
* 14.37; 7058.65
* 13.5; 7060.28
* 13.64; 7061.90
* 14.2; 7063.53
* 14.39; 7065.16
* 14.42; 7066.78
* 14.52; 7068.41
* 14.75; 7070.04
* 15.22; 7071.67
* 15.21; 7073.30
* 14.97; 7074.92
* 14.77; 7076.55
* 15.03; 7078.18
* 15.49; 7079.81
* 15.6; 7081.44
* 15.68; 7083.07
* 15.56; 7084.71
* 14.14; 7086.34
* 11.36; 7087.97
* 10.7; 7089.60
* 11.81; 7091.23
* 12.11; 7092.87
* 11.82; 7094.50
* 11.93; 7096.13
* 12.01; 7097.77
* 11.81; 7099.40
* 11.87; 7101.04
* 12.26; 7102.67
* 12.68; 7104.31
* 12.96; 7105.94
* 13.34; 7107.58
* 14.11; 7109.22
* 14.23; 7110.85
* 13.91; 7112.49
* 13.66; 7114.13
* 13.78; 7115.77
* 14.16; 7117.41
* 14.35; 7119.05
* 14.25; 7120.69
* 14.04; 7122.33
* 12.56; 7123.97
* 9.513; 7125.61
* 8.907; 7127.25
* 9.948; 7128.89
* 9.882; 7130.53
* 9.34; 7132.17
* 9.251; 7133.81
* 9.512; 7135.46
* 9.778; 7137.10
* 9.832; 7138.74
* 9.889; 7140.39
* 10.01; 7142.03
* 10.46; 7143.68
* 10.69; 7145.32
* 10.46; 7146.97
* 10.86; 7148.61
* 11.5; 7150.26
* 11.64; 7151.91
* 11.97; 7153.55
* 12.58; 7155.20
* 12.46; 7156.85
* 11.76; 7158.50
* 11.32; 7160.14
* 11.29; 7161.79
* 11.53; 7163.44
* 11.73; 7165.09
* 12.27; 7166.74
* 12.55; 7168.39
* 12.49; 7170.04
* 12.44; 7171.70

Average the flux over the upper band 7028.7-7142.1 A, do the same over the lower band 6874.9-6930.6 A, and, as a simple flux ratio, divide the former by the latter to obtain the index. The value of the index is 1.3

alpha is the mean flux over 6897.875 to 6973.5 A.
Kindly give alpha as 12.9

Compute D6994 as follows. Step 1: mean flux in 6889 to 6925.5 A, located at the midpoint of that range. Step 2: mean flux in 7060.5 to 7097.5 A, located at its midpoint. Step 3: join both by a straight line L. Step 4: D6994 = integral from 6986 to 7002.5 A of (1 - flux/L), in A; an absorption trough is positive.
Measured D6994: -3.8 A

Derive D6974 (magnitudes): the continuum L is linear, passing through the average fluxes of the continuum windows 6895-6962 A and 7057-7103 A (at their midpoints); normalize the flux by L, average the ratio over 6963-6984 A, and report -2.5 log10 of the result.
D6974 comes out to -0.164 mag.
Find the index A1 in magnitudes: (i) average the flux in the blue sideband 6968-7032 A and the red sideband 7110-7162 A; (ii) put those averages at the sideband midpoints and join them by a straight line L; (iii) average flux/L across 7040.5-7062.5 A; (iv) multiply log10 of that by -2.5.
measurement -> -0.21 mag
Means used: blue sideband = 15.7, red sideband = 11.5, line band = 17.1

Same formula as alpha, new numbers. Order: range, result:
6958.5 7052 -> 16.4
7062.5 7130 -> 13.3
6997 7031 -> 16.3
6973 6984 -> 15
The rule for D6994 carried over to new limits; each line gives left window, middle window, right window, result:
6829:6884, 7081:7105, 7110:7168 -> -3.17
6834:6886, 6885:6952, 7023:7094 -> -2.04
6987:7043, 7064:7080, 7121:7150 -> -1.42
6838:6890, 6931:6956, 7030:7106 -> -4.12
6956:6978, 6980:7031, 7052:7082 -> -4.09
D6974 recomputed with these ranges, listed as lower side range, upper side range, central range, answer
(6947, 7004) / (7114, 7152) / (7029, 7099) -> -0.21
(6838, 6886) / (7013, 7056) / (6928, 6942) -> -0.02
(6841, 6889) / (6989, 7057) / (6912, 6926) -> 0.08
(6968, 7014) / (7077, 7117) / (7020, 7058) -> -0.22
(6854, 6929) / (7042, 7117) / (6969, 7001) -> -0.21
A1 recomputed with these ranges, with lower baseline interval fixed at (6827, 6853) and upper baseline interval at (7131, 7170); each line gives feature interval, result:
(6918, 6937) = -0.203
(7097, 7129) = -0.177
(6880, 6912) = -0.048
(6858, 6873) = 0.071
